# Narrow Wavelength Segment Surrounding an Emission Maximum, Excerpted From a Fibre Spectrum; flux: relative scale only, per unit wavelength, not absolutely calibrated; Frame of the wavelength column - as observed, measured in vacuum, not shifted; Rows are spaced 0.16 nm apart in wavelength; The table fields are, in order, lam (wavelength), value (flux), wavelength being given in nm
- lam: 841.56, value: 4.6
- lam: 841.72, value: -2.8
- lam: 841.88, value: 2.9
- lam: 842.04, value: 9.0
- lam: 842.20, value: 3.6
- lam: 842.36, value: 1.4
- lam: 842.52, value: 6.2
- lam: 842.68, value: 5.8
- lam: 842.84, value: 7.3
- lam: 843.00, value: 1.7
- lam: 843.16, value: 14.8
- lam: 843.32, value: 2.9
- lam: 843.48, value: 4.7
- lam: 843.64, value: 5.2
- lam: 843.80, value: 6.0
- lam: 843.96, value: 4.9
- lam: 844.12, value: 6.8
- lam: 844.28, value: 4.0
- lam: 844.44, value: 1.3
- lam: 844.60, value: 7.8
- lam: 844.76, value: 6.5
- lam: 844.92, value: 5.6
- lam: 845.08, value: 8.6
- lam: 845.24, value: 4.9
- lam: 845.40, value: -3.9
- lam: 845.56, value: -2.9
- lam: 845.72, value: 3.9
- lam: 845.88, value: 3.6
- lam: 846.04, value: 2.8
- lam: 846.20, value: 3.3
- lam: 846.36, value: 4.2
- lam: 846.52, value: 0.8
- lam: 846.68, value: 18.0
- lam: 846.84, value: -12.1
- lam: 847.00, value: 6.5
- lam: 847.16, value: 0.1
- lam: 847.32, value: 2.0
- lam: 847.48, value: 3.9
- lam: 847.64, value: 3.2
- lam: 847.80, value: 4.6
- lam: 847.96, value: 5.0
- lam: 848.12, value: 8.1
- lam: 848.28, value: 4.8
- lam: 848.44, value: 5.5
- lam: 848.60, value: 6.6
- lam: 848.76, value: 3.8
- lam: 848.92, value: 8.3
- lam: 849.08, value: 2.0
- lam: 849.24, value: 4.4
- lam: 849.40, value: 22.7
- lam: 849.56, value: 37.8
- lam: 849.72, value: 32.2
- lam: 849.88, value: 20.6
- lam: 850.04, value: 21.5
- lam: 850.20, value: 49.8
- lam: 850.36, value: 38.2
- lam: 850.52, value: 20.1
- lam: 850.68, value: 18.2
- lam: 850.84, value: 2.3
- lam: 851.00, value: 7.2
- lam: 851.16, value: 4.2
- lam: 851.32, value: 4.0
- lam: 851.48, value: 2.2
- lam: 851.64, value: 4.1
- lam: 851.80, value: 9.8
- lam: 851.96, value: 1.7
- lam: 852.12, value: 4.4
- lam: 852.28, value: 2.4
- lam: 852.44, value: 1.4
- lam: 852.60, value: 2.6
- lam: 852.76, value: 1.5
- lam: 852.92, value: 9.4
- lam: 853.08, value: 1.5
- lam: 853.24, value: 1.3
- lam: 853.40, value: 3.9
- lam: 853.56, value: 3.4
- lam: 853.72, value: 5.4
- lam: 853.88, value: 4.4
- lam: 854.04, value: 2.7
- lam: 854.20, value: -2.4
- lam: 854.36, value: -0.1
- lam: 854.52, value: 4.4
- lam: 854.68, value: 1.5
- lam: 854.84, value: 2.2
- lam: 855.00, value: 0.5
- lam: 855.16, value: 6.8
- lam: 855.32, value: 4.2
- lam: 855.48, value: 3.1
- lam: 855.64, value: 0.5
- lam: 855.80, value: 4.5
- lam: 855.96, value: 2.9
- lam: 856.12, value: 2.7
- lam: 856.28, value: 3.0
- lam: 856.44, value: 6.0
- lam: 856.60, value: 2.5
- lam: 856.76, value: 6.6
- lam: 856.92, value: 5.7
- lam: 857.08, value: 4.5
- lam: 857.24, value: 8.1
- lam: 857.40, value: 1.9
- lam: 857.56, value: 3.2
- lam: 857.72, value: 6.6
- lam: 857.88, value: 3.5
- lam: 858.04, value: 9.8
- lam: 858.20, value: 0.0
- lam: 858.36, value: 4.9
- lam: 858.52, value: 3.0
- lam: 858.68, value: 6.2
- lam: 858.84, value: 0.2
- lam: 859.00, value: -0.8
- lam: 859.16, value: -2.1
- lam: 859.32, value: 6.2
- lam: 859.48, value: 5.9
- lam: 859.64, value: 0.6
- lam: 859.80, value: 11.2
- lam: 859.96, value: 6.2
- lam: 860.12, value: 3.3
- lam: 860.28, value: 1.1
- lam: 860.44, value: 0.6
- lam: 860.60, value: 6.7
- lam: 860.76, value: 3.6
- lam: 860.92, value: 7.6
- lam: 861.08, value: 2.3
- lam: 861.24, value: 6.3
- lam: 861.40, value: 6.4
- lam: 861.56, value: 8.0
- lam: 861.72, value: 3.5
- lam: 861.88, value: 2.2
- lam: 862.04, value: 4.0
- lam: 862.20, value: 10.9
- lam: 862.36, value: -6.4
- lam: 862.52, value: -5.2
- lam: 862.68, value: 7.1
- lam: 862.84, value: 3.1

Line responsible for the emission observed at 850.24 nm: [O II]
